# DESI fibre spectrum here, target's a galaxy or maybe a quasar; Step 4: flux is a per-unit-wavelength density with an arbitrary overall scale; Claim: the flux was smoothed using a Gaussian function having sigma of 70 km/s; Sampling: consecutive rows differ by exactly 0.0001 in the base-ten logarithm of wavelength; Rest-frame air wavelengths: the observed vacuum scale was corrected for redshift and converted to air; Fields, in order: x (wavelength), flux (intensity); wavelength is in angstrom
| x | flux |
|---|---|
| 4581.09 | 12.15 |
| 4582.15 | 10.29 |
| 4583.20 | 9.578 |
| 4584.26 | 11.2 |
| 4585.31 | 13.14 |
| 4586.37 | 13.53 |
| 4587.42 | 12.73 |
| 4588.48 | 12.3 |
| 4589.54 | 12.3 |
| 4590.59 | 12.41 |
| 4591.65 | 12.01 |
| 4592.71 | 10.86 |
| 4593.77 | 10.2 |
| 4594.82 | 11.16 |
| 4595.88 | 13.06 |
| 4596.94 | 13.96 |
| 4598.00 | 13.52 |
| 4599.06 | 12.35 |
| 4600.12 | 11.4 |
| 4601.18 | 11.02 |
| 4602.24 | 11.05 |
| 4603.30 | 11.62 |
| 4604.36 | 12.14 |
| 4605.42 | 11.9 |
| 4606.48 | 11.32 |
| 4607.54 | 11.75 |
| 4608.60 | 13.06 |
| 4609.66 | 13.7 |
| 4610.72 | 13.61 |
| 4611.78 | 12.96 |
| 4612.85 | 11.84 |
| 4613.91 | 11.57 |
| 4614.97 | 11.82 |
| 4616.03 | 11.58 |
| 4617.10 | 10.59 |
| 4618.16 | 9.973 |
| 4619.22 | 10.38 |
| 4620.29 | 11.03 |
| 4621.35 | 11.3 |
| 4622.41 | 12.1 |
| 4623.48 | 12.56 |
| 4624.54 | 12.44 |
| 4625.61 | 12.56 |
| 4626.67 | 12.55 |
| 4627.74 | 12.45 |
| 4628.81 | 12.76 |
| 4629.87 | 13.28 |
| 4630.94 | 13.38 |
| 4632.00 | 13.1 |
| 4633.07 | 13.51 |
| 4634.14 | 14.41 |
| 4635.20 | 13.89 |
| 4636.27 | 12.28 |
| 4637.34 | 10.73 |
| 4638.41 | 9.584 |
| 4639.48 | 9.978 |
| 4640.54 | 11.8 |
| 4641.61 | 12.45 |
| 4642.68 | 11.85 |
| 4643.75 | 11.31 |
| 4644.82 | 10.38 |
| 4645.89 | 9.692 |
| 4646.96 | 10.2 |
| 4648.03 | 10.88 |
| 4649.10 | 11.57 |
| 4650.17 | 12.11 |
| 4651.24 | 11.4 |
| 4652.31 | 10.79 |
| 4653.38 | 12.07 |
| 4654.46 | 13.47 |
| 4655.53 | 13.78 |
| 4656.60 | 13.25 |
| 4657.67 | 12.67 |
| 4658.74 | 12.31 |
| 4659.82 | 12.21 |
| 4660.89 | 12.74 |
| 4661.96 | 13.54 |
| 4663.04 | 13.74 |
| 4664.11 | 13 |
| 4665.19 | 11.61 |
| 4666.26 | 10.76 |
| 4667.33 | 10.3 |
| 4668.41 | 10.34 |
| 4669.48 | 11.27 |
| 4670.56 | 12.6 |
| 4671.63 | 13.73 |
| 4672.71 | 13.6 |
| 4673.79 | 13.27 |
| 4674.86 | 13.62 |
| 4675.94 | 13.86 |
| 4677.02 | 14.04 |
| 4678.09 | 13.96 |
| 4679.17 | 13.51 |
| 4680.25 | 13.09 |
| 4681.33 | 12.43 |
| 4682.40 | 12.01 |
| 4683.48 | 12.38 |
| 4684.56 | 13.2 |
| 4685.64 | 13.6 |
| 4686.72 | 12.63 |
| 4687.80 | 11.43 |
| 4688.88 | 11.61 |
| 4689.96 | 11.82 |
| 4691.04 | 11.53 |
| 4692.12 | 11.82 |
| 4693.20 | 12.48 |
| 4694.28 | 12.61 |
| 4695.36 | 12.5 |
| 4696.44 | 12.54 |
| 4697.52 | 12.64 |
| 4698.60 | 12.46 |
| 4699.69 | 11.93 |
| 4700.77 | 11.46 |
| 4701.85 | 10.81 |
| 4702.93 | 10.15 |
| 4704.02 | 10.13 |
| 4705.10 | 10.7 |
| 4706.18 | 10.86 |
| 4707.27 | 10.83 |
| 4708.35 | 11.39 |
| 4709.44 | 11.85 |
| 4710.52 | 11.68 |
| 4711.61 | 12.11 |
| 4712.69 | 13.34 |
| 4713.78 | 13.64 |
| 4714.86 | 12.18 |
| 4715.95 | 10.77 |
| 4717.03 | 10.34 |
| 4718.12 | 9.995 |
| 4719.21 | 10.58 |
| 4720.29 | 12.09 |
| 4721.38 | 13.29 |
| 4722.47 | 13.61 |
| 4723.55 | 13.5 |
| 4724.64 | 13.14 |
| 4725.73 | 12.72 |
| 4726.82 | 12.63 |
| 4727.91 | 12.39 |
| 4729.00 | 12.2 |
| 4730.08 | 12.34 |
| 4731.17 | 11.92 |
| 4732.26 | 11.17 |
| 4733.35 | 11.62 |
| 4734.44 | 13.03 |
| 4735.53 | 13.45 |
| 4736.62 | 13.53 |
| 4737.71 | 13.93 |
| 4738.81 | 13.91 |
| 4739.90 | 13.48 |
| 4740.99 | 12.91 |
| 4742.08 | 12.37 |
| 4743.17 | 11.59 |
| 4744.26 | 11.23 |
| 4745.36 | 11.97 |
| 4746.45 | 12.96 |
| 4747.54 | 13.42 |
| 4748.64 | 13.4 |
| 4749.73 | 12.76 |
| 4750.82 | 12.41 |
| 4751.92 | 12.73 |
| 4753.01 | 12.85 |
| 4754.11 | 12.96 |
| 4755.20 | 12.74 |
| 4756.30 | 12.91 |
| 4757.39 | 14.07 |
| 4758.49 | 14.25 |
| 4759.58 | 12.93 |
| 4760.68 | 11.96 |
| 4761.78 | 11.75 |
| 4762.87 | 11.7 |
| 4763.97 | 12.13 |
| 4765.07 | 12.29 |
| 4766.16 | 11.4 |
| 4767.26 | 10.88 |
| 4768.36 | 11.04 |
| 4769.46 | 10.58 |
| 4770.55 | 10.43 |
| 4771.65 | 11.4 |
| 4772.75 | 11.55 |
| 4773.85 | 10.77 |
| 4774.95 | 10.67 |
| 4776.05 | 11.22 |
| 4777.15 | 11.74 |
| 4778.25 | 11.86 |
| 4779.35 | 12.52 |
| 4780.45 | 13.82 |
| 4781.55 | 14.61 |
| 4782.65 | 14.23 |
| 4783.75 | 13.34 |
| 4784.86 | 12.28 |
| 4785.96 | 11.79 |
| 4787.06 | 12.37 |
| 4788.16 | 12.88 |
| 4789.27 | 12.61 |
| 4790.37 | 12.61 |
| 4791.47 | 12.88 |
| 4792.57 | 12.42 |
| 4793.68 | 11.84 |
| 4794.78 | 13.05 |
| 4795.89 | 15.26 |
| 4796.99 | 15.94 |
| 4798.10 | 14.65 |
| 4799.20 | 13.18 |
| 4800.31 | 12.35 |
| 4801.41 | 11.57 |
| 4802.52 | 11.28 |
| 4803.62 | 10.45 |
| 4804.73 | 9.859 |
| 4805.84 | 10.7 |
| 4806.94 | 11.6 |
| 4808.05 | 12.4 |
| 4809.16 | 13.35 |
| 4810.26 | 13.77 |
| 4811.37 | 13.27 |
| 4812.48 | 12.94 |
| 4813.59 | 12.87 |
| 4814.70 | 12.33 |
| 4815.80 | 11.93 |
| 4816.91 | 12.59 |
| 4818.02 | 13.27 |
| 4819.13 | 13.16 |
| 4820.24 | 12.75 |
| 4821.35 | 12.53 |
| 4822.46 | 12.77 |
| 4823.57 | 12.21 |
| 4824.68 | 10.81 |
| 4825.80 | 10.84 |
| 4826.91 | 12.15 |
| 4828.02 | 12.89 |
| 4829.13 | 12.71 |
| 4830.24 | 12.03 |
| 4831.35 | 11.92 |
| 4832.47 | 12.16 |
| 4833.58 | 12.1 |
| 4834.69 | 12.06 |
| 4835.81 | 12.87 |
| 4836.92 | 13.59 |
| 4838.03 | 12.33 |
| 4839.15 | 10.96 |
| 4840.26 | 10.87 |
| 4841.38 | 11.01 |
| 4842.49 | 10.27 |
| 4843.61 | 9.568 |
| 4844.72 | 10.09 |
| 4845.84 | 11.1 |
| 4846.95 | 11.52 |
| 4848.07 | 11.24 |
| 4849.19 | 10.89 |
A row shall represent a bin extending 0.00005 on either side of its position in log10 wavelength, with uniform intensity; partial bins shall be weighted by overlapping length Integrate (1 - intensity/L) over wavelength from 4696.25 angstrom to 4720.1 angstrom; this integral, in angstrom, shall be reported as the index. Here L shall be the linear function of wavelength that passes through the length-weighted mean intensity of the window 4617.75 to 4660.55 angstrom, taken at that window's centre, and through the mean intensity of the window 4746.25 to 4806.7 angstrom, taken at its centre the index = 1.4 angstrom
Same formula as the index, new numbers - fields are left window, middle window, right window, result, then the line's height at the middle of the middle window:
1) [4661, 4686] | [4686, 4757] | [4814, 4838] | 2.3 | 12.6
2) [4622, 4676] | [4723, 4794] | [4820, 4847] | -3.0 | 11.9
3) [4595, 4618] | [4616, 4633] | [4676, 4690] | 0.3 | 12.3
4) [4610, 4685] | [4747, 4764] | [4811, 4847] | -1.0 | 12.1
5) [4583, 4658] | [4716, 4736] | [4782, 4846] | 0.0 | 12.2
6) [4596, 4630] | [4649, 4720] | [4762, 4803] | 0.1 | 12.2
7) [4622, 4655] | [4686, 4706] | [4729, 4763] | 1.0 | 12.4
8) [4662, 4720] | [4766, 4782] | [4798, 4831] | 0.8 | 12.2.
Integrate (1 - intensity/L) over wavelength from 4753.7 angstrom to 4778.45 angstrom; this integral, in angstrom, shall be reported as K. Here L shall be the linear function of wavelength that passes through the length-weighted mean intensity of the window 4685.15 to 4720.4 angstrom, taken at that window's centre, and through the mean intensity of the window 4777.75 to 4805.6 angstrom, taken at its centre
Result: 1.2 angstrom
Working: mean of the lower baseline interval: 11.7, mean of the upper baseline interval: 12.8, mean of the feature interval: 11.9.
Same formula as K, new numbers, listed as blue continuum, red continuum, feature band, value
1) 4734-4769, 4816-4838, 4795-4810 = -0.09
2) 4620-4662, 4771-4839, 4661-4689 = -1.16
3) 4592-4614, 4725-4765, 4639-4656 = 1.11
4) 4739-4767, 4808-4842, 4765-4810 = 0.88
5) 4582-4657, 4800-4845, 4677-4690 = -0.83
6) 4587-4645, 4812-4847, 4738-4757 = -1.21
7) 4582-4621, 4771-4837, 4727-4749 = -0.67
